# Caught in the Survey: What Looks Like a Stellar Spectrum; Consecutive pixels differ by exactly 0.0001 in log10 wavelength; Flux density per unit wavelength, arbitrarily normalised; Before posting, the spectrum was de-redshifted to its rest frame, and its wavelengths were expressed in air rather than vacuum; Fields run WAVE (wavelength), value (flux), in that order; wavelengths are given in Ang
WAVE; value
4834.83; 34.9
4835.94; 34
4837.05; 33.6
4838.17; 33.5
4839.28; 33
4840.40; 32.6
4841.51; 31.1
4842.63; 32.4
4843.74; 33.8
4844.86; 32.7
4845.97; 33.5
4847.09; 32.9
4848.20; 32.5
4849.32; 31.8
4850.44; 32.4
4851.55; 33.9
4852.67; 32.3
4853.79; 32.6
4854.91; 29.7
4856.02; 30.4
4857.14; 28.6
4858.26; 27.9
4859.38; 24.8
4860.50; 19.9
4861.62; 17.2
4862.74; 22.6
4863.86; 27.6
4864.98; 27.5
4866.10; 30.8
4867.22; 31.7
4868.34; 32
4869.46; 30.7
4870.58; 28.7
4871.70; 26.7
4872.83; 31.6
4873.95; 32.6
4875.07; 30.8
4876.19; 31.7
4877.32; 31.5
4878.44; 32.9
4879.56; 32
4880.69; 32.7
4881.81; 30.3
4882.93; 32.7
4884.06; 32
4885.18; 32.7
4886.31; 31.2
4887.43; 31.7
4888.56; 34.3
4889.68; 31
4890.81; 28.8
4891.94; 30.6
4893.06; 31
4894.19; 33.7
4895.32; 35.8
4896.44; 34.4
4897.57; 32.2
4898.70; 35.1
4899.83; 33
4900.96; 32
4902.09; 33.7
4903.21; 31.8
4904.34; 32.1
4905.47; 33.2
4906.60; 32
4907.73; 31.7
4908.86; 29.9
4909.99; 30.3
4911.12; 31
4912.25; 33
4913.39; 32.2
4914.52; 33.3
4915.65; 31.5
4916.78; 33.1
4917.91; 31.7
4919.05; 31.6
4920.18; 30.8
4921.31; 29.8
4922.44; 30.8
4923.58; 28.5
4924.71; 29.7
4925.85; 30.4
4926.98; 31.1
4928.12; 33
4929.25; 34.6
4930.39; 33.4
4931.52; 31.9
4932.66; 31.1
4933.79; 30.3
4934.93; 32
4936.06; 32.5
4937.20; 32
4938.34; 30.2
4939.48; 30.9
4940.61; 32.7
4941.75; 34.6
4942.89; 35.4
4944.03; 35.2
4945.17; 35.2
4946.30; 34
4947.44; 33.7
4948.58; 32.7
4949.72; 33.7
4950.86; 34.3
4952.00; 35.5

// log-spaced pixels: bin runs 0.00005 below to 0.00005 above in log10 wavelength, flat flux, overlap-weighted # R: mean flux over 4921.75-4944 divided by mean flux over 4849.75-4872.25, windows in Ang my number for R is 1.12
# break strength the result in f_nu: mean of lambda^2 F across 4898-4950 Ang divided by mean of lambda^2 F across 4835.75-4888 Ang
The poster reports 1.08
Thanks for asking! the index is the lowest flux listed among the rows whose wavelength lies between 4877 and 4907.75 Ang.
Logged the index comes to 28.8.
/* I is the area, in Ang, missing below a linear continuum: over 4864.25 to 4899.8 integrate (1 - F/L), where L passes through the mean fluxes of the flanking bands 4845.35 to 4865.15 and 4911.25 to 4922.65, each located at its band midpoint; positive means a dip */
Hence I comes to -1.8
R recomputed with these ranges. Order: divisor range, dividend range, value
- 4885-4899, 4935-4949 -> 1.02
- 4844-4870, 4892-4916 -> 1.10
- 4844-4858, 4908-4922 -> 0.99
